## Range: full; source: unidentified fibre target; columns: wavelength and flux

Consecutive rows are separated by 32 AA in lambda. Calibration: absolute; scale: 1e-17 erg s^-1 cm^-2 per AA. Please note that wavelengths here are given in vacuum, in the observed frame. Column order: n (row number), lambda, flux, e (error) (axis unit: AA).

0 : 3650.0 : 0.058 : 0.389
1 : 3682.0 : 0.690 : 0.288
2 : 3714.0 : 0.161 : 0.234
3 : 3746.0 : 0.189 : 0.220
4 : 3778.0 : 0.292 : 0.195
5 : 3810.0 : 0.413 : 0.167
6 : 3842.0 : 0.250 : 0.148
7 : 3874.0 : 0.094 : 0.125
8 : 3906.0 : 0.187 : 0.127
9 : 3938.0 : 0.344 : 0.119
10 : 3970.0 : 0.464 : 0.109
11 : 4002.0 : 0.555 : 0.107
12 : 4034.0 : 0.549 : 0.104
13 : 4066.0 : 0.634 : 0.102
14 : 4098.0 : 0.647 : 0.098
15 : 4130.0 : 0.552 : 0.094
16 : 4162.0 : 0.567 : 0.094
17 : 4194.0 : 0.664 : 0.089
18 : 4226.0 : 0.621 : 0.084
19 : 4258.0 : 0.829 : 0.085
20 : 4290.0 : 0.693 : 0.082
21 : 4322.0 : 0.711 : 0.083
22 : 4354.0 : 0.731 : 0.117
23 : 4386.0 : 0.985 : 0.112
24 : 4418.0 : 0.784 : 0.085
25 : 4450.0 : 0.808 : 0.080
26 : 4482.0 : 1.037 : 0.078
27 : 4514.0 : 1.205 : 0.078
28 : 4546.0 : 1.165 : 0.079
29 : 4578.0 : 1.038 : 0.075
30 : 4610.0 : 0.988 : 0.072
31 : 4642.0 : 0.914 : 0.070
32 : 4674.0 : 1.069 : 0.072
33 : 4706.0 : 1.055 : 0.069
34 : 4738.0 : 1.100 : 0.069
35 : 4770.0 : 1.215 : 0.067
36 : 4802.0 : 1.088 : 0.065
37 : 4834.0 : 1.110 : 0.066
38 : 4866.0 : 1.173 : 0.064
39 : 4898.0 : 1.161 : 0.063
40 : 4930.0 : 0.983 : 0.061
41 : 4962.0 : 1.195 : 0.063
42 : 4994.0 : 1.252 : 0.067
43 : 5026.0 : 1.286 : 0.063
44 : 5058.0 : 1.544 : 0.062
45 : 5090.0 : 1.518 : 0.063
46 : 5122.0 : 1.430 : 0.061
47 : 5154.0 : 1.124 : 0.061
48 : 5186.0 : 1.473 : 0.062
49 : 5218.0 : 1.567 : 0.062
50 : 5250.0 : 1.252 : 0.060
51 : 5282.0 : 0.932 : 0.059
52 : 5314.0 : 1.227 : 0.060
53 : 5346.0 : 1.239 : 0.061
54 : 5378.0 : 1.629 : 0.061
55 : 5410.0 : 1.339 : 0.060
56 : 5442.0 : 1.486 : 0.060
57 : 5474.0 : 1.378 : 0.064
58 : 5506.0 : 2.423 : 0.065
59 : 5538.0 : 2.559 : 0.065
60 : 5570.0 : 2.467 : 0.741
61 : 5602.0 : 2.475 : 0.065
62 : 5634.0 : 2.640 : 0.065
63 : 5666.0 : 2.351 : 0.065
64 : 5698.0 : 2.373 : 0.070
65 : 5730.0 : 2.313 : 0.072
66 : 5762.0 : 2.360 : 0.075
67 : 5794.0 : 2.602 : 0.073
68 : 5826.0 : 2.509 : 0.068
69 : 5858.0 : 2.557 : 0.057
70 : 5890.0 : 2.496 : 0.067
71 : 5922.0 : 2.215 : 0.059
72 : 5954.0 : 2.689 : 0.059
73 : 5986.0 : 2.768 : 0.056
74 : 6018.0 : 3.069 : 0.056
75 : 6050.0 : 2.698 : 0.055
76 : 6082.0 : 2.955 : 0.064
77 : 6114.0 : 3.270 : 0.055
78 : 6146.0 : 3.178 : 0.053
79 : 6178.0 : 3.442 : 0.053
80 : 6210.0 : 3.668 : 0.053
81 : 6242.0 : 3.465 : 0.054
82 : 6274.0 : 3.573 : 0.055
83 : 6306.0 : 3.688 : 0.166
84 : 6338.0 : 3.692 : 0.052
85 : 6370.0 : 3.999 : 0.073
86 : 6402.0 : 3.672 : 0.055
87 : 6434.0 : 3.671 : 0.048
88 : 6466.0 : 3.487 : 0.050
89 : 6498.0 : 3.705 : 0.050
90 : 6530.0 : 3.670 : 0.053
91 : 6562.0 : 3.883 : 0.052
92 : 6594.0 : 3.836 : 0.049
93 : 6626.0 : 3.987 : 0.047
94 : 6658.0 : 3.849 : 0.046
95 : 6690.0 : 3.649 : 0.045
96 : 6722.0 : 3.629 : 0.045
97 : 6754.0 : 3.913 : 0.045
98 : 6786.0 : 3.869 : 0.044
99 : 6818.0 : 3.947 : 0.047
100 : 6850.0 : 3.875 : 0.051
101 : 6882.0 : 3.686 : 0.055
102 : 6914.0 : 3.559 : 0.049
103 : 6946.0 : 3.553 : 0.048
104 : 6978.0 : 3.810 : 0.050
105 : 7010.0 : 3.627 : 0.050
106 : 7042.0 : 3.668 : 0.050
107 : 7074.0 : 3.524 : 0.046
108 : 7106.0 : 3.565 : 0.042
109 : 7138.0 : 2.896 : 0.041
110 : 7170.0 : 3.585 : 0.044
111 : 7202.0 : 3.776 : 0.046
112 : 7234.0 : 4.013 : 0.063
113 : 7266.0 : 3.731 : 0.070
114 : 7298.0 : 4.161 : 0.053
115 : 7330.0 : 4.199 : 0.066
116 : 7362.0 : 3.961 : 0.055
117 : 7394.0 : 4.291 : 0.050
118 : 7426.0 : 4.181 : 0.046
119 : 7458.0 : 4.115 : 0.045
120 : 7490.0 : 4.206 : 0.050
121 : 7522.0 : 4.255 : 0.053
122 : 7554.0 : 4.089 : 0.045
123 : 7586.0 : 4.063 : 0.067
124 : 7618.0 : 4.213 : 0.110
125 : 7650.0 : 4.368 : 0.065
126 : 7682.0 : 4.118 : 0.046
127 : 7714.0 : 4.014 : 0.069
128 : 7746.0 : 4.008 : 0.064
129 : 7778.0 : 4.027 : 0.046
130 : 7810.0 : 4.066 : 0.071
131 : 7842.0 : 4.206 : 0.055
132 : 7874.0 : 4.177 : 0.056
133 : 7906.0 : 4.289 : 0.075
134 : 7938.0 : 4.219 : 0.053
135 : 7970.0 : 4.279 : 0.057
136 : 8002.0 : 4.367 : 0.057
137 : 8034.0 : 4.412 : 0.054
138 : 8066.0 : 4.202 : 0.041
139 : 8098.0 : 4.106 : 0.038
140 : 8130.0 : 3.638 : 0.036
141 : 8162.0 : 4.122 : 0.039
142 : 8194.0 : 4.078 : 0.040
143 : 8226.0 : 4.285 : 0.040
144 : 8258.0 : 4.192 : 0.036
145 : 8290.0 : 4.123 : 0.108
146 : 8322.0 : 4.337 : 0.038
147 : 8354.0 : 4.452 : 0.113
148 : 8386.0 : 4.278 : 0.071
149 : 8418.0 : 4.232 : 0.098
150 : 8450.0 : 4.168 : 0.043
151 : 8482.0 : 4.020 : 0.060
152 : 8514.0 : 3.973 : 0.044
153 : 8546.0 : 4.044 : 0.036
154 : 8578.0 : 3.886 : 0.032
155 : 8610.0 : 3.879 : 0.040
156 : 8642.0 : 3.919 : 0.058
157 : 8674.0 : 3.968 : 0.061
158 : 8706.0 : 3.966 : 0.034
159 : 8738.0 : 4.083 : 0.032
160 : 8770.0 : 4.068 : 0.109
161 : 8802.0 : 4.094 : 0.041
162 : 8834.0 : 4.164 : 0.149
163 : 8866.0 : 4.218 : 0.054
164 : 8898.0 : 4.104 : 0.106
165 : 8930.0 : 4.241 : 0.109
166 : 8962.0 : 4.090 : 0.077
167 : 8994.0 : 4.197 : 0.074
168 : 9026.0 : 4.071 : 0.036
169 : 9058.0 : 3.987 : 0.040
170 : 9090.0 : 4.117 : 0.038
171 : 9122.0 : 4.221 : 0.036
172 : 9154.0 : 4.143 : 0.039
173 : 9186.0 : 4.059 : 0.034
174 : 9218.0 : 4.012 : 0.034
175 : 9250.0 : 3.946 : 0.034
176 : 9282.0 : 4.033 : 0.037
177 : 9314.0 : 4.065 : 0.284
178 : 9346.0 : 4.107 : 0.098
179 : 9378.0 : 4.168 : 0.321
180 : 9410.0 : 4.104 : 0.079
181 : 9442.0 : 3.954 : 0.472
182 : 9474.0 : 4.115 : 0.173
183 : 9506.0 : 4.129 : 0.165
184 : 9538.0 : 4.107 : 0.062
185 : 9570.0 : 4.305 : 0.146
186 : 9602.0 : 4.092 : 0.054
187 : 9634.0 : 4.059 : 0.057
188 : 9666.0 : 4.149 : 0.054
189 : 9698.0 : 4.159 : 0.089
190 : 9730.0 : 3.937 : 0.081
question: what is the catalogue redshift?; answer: 0.378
